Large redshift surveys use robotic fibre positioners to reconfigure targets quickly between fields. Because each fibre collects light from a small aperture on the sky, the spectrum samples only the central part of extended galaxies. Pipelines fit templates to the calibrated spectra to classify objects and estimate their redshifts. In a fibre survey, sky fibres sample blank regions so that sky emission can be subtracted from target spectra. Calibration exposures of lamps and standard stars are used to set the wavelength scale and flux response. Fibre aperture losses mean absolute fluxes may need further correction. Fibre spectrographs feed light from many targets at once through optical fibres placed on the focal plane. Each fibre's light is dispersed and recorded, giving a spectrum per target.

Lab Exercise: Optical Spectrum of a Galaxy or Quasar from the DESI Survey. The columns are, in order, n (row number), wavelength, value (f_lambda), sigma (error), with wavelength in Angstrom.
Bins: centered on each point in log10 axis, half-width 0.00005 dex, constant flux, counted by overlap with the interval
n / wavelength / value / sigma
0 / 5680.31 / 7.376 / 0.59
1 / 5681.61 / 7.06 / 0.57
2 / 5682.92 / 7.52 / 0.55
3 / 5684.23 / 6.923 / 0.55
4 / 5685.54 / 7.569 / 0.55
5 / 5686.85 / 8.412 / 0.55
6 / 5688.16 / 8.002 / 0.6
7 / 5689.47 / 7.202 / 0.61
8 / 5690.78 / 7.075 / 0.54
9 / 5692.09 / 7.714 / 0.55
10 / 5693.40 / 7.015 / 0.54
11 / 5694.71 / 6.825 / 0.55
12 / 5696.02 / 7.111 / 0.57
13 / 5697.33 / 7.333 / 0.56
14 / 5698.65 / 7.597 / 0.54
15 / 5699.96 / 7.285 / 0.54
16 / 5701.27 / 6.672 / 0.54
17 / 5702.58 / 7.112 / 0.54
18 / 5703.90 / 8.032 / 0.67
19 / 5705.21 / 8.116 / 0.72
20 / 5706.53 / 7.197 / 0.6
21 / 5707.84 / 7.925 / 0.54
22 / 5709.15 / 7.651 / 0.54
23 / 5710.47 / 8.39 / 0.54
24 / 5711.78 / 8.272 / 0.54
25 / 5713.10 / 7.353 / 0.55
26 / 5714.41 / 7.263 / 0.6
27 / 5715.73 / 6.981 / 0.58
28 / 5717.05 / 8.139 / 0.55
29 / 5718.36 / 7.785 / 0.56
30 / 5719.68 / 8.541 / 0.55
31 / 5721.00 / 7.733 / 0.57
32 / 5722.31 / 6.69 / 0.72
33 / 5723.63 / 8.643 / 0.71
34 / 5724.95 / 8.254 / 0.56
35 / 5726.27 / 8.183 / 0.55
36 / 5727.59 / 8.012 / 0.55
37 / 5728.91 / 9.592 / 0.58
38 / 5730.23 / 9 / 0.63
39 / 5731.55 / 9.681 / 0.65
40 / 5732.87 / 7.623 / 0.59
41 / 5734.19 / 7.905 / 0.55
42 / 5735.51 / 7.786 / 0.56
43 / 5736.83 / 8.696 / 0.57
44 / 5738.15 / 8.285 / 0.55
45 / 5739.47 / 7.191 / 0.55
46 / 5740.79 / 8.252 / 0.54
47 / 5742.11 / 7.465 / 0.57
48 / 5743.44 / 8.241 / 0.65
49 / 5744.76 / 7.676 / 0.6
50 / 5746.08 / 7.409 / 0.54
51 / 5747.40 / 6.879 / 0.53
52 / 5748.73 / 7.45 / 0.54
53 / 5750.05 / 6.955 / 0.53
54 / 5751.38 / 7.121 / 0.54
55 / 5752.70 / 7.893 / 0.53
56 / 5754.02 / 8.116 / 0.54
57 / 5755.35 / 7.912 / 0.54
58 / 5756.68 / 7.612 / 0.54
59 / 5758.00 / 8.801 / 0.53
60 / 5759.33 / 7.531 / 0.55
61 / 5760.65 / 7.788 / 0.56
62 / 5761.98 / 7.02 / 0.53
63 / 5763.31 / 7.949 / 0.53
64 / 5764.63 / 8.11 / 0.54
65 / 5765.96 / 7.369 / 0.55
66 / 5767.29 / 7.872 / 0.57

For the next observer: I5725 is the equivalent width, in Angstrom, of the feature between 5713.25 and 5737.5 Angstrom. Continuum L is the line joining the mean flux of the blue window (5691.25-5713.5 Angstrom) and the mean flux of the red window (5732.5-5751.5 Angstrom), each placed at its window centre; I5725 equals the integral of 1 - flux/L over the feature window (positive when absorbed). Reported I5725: -1.6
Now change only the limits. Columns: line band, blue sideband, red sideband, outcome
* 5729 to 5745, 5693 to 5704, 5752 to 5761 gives -1.1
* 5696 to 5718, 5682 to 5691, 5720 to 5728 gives 0.5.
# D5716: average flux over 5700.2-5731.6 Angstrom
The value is 7.92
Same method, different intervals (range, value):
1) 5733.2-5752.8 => 7.67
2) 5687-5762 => 7.77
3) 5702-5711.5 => 7.8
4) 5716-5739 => 8.24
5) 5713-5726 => 7.77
